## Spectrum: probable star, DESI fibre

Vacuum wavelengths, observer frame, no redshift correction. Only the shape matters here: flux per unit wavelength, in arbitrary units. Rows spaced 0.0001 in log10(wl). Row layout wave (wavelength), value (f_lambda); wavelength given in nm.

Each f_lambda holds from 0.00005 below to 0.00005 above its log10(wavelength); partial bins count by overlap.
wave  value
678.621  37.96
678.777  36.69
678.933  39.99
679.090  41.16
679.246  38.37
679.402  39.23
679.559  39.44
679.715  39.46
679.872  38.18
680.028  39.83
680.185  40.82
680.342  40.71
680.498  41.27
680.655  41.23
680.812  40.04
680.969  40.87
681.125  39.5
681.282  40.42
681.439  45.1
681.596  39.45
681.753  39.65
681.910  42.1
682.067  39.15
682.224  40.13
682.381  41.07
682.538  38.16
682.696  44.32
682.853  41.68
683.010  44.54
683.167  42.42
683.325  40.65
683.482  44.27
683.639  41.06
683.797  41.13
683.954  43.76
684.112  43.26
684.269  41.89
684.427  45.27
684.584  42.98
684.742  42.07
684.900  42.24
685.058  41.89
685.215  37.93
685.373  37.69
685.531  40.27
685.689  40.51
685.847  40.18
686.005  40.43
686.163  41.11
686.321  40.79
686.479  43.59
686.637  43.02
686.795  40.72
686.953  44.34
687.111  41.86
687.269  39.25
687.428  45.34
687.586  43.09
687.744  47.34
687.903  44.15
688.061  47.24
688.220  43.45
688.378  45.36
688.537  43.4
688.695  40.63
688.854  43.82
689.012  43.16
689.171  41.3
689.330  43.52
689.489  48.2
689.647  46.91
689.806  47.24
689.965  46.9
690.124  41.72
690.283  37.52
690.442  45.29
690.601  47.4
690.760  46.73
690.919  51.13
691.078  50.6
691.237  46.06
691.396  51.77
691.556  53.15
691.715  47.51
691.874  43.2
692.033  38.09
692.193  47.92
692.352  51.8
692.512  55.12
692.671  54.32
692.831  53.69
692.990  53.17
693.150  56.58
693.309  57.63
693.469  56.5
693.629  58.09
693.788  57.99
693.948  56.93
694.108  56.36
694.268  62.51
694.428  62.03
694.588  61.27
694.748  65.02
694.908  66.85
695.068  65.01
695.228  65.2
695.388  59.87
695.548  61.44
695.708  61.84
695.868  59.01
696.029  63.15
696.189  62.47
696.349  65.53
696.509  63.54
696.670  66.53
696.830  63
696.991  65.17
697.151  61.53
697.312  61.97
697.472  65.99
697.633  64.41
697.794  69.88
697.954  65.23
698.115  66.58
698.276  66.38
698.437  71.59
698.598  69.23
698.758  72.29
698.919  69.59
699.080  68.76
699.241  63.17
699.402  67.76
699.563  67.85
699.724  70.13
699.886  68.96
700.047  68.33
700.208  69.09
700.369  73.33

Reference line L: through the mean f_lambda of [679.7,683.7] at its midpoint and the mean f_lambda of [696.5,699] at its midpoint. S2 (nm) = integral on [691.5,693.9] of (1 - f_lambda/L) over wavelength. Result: 0.25 nm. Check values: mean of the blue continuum 41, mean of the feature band 52.4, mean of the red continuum 66.5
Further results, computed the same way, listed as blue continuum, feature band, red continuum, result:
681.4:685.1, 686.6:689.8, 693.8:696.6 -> 0.408 nm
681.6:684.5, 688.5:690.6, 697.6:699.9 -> 0.349 nm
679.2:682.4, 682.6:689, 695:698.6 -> 0.702 nm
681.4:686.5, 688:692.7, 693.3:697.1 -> 0.603 nm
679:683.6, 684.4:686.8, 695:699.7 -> 0.311 nm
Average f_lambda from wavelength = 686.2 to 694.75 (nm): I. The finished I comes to 48.4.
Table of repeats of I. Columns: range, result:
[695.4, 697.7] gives 63.2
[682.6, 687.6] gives 42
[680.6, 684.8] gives 41.7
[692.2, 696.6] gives 59.6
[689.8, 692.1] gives 46.3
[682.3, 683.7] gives 42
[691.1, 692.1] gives 47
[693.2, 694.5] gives 58.4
